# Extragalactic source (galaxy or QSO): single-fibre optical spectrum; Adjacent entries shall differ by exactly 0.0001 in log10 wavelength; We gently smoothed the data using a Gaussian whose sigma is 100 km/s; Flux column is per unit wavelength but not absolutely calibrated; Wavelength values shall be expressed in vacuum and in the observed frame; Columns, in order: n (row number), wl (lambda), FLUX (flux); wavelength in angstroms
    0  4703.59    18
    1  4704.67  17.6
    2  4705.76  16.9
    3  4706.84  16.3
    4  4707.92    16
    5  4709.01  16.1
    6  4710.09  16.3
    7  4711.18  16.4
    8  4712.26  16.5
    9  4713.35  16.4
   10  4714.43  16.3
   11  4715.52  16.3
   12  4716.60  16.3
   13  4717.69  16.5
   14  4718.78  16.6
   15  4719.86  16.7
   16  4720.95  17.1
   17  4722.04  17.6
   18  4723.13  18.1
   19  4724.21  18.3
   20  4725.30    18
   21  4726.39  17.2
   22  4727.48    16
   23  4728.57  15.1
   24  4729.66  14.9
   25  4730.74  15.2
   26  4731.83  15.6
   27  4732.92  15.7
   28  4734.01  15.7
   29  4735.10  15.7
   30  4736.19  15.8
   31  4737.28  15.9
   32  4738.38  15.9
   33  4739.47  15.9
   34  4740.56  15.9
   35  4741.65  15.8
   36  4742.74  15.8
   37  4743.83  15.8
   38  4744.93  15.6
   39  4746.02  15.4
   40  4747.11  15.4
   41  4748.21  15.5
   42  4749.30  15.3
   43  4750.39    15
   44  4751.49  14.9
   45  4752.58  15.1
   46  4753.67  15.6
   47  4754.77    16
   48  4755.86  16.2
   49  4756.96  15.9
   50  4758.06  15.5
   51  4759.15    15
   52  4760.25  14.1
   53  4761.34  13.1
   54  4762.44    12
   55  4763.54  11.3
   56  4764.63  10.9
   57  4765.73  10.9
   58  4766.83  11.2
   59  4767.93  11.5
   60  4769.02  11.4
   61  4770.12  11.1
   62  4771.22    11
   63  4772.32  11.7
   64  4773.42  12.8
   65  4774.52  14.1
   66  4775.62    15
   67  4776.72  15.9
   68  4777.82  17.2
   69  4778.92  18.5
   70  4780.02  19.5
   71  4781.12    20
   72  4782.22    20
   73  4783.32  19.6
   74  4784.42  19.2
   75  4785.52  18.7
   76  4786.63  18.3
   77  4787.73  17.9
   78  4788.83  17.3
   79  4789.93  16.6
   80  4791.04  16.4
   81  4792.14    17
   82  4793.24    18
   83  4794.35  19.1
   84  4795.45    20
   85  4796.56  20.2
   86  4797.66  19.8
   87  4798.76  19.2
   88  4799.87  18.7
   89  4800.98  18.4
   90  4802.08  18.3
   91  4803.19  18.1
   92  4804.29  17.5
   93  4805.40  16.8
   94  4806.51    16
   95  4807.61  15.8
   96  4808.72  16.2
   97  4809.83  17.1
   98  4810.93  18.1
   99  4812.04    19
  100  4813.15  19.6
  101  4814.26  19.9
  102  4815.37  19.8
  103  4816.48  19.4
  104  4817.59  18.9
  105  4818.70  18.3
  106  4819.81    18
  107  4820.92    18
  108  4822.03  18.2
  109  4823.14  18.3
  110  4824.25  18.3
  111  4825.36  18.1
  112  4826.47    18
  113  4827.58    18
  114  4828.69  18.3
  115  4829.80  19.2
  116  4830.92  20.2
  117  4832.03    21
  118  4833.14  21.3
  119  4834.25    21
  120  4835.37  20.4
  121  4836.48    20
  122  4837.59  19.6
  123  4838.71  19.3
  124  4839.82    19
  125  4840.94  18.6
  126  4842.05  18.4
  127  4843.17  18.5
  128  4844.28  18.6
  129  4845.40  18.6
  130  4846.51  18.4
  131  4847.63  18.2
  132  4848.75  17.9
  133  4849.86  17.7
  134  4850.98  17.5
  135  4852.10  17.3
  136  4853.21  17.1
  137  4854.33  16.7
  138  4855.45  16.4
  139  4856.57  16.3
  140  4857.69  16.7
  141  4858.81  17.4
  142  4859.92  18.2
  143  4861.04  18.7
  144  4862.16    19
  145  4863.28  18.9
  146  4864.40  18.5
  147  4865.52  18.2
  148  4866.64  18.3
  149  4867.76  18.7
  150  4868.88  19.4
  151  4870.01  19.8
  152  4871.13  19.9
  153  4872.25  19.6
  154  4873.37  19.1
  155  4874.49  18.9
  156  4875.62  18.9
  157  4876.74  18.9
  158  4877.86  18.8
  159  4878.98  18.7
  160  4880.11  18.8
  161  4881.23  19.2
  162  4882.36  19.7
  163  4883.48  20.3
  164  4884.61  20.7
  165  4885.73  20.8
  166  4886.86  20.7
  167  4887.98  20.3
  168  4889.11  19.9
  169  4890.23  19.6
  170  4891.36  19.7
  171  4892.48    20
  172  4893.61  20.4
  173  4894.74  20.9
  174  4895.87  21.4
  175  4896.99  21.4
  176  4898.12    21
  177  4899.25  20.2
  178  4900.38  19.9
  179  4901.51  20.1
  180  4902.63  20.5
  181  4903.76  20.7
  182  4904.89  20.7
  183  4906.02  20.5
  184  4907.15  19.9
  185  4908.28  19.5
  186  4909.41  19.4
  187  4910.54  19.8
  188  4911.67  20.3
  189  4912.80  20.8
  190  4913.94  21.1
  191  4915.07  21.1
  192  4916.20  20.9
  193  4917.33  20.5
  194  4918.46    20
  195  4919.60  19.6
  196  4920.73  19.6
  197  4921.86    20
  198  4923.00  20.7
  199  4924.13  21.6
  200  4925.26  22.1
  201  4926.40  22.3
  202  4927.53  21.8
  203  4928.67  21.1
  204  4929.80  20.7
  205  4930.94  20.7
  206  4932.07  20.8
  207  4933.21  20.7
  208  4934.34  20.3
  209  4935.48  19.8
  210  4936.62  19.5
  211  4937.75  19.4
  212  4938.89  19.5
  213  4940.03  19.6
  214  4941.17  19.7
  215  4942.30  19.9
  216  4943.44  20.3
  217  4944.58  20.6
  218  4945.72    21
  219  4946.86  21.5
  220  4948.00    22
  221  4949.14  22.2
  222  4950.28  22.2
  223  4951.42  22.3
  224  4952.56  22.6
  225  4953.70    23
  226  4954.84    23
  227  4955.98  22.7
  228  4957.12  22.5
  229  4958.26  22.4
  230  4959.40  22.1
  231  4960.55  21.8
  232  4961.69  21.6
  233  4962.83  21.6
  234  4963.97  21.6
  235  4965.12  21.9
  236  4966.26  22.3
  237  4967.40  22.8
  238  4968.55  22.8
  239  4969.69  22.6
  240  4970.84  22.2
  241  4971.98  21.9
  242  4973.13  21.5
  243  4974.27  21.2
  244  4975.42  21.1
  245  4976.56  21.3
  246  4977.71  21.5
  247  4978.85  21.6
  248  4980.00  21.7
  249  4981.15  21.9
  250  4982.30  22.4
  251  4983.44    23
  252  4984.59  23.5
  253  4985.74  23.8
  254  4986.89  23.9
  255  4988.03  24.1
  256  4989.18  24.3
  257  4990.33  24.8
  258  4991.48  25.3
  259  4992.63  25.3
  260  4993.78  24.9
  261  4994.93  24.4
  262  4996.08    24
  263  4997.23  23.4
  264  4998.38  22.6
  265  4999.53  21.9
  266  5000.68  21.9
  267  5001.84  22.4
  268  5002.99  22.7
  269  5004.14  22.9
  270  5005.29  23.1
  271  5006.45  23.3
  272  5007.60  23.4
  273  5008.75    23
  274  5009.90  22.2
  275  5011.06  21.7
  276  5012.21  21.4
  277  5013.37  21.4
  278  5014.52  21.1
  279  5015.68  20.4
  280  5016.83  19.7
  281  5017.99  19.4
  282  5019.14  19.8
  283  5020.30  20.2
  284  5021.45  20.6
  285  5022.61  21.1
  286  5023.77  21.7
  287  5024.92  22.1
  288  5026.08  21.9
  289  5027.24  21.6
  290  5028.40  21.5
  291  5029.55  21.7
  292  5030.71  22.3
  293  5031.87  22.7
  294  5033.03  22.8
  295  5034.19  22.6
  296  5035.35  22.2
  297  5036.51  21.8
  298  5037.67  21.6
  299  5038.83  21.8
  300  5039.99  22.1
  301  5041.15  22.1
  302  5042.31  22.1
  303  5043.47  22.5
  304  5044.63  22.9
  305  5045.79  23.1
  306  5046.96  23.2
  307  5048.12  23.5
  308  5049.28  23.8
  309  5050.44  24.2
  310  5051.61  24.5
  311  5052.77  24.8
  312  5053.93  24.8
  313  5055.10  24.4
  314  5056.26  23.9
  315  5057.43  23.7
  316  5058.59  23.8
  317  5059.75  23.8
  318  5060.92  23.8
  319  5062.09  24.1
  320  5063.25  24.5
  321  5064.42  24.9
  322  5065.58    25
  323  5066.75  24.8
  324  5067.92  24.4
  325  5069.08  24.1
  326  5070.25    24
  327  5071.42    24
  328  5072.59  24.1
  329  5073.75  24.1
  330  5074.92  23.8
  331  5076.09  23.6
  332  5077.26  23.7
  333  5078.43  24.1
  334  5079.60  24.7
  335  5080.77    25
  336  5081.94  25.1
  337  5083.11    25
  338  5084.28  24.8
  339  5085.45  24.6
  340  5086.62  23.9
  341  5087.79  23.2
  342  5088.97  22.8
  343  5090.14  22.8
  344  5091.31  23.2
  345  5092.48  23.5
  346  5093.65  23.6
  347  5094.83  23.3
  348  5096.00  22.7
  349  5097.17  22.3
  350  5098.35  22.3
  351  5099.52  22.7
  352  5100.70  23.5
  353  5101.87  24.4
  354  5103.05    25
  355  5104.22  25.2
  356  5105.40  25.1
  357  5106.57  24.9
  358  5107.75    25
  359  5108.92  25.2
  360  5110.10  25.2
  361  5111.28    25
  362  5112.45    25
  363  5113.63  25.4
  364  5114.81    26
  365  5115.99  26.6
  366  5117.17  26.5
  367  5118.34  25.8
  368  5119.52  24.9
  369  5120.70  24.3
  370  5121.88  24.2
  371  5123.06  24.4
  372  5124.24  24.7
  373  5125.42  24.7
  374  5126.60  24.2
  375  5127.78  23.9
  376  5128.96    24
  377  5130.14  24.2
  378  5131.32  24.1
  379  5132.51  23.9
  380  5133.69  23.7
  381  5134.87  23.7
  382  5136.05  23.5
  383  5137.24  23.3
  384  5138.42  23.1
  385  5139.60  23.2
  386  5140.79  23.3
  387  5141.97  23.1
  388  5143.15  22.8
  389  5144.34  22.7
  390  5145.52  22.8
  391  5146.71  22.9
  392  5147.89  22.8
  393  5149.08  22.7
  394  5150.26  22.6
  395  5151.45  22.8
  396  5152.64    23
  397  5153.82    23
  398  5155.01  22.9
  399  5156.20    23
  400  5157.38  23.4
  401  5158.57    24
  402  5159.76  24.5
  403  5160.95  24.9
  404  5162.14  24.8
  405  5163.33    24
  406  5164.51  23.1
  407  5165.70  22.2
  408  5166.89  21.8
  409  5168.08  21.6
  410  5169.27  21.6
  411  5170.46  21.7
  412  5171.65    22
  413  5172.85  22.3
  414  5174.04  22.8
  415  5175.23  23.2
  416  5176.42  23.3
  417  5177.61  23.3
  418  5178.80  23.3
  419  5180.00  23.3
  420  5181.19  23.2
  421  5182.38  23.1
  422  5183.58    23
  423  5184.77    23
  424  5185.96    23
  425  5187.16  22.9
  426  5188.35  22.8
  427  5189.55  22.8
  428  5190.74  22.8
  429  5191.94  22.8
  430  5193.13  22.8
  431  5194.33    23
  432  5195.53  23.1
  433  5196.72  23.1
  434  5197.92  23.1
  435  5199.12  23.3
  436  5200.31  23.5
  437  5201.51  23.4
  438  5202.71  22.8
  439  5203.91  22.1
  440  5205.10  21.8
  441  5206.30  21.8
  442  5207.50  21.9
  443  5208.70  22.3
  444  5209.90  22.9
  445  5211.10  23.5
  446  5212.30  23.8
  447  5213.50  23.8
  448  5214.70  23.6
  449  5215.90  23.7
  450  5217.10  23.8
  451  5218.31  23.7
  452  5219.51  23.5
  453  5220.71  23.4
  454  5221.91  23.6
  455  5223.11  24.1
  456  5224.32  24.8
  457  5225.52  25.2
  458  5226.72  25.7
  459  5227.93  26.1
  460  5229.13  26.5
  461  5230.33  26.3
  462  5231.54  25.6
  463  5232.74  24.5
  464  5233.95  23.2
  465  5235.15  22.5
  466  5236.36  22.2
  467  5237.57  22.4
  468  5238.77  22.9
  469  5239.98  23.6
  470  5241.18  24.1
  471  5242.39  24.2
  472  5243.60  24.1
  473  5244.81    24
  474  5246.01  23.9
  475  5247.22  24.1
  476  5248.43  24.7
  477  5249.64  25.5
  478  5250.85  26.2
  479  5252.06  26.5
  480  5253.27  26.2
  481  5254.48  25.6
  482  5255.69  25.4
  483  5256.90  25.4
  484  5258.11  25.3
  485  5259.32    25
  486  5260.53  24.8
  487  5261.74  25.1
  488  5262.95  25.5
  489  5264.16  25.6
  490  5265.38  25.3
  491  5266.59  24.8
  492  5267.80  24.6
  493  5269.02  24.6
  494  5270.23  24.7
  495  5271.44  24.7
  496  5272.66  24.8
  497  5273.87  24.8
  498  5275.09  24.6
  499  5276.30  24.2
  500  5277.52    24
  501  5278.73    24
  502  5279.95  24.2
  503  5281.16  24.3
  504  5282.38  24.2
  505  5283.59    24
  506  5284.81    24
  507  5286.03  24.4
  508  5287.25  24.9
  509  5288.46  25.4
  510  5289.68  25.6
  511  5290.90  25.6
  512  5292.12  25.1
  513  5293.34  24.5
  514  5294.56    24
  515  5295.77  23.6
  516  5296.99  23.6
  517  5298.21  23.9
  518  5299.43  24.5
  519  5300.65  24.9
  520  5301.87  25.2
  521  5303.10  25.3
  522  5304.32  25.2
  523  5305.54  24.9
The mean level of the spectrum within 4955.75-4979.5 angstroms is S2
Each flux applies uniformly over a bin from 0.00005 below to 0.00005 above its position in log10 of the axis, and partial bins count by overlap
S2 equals 21.9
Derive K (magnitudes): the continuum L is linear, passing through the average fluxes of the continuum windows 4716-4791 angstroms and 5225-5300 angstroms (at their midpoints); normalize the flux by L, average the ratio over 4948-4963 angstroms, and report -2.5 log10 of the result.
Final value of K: -0.16 mag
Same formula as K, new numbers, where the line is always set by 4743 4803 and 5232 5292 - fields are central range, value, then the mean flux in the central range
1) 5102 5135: -0.13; 24.8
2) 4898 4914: -0.11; 20.2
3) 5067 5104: -0.11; 23.8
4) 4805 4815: -0.07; 17.7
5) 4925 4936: -0.13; 21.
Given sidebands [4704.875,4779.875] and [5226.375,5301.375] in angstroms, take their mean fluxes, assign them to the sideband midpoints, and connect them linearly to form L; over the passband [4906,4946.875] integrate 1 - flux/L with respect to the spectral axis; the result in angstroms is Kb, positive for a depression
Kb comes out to -4.1 angstroms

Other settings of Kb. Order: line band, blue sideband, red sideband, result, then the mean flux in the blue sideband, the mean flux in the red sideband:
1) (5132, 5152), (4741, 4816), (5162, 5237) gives -0.7 angstroms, 16.2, 23.3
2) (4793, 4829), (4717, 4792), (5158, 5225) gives -3.9 angstroms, 15.6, 23.1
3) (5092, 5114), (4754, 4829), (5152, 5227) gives -2.4 angstroms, 16.7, 23.2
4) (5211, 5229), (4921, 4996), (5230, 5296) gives 0.0 angstroms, 21.9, 24.6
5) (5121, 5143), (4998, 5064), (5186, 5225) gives -0.9 angstroms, 22.5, 23.1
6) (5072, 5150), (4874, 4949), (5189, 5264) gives -4.9 angstroms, 20.3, 24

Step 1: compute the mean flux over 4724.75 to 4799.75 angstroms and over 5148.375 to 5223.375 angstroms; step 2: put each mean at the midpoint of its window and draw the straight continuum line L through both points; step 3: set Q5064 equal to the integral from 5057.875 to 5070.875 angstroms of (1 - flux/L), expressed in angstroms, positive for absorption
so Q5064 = -2.1 angstroms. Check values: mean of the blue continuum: 15.8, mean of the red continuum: 23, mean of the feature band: 24.3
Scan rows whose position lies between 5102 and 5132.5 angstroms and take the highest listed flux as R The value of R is 26.6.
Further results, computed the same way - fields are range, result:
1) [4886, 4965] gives 23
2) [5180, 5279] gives 26.5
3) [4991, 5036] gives 25.3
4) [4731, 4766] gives 16.2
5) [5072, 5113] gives 25.2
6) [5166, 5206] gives 23.5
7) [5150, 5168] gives 24.9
